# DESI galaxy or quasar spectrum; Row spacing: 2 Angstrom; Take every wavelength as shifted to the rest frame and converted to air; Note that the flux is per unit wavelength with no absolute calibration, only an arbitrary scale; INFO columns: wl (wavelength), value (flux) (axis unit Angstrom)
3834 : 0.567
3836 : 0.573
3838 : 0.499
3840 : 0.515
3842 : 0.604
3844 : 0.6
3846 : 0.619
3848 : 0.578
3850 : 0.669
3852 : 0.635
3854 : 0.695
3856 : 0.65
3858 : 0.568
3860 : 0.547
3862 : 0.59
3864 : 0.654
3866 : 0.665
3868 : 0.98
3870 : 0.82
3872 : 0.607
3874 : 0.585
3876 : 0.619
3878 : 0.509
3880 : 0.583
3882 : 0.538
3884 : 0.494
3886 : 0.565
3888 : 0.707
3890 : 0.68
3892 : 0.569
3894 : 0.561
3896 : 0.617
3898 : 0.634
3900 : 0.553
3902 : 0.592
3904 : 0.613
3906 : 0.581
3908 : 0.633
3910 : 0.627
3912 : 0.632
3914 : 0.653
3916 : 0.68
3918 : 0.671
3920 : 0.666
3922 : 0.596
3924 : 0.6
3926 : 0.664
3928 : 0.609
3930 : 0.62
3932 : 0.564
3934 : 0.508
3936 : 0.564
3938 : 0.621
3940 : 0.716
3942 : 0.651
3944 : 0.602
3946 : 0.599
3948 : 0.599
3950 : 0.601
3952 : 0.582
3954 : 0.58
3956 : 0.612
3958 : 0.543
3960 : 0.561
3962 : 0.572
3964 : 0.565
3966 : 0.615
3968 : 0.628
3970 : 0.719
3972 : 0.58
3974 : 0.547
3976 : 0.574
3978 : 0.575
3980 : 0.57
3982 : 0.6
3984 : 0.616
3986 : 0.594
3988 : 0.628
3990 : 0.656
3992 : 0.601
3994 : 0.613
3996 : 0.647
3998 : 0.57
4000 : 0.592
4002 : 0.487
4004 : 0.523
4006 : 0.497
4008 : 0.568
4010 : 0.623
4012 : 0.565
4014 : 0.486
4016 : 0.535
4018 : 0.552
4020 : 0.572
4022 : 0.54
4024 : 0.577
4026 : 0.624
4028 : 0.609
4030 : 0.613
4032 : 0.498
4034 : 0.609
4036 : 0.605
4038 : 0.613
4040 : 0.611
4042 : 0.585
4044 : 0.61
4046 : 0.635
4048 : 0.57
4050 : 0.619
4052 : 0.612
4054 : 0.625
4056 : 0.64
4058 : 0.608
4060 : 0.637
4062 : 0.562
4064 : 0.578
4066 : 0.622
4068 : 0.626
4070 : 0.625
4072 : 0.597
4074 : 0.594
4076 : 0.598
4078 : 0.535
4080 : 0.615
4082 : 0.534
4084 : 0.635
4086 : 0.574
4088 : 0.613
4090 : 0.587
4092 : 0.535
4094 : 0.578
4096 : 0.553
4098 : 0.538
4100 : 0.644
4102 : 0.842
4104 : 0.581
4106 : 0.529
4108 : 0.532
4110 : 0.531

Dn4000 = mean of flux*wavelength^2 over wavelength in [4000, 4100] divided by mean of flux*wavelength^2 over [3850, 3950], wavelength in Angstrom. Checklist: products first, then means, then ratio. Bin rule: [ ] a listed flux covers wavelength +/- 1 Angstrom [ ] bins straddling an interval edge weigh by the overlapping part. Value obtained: 1.01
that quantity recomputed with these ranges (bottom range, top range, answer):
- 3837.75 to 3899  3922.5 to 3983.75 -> 1.01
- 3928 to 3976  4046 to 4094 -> 1.06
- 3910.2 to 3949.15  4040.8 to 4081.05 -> 1.04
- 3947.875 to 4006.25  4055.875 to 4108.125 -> 1.07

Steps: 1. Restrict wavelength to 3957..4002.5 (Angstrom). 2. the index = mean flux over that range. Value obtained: 0.595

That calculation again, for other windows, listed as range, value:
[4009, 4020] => 0.554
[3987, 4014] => 0.579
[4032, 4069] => 0.606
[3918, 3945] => 0.616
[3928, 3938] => 0.574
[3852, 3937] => 0.621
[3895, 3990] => 0.607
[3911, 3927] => 0.645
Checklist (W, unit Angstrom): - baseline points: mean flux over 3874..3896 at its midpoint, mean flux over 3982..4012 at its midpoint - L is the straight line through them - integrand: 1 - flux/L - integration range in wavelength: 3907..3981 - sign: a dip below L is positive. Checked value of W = -2.9 Angstrom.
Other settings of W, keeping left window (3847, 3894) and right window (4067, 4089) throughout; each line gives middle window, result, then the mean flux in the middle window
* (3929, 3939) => 0.7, 0.575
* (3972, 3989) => 0.7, 0.588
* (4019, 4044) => 0.6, 0.589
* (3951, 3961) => 0.6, 0.576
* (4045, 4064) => -0.4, 0.61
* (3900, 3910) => 0.3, 0.602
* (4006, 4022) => 1.4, 0.552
